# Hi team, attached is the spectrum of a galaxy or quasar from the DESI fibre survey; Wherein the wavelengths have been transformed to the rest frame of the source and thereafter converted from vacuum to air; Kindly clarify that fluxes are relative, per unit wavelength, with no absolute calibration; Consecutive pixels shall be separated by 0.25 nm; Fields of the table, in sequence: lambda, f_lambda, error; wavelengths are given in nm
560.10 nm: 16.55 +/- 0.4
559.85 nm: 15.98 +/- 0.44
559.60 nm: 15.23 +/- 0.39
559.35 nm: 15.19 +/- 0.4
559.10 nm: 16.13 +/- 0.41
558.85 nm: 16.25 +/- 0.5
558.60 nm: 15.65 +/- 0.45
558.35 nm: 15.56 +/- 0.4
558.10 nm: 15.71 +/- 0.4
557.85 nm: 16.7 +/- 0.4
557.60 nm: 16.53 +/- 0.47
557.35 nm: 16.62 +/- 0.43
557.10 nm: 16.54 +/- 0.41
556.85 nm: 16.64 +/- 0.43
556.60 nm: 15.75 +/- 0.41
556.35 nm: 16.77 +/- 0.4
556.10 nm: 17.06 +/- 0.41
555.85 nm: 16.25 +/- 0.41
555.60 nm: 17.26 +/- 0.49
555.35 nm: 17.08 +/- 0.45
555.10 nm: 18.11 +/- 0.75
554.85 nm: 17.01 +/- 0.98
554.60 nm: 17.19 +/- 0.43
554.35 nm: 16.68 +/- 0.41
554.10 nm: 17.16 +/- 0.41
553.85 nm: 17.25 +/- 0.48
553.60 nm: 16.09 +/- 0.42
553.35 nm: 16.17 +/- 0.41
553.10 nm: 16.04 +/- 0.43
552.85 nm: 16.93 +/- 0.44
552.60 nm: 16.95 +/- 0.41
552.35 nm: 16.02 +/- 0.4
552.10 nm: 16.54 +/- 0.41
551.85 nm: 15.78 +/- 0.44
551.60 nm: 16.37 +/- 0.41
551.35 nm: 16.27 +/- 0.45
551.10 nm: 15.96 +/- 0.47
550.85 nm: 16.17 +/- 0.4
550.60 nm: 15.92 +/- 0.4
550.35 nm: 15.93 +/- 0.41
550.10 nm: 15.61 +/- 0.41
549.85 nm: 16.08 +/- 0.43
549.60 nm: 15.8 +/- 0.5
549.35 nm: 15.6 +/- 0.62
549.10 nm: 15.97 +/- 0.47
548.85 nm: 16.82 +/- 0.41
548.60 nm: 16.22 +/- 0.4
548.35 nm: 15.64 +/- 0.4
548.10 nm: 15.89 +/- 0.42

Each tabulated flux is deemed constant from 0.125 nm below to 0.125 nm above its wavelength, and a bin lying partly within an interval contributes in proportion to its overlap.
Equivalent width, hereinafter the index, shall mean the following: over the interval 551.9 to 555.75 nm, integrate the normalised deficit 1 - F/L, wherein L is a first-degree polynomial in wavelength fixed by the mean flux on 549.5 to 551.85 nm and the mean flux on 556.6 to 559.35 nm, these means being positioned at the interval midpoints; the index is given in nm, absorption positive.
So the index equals -0.176 nm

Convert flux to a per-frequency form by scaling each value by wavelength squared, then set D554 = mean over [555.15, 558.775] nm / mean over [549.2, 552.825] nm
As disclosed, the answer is 1.05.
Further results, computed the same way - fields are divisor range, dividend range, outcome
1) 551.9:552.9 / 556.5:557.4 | 1.01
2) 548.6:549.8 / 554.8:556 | 1.09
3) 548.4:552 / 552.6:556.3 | 1.07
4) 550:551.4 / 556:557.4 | 1.06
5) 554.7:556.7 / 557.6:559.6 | 0.95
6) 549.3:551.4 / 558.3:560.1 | 1.02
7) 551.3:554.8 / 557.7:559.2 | 0.99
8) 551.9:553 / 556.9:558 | 1.02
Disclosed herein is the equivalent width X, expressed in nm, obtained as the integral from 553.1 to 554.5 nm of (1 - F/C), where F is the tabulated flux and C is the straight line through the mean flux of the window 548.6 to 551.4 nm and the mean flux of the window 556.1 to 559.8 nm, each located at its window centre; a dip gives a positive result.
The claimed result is -0.05 nm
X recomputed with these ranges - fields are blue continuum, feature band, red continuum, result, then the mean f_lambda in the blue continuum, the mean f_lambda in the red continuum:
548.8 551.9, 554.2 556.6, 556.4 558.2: -0.10 nm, 16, 16.4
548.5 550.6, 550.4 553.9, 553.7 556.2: 0.05 nm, 16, 17.1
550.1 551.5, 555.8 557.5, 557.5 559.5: -0.06 nm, 16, 15.9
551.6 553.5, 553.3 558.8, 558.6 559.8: -0.21 nm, 16.3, 15.7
